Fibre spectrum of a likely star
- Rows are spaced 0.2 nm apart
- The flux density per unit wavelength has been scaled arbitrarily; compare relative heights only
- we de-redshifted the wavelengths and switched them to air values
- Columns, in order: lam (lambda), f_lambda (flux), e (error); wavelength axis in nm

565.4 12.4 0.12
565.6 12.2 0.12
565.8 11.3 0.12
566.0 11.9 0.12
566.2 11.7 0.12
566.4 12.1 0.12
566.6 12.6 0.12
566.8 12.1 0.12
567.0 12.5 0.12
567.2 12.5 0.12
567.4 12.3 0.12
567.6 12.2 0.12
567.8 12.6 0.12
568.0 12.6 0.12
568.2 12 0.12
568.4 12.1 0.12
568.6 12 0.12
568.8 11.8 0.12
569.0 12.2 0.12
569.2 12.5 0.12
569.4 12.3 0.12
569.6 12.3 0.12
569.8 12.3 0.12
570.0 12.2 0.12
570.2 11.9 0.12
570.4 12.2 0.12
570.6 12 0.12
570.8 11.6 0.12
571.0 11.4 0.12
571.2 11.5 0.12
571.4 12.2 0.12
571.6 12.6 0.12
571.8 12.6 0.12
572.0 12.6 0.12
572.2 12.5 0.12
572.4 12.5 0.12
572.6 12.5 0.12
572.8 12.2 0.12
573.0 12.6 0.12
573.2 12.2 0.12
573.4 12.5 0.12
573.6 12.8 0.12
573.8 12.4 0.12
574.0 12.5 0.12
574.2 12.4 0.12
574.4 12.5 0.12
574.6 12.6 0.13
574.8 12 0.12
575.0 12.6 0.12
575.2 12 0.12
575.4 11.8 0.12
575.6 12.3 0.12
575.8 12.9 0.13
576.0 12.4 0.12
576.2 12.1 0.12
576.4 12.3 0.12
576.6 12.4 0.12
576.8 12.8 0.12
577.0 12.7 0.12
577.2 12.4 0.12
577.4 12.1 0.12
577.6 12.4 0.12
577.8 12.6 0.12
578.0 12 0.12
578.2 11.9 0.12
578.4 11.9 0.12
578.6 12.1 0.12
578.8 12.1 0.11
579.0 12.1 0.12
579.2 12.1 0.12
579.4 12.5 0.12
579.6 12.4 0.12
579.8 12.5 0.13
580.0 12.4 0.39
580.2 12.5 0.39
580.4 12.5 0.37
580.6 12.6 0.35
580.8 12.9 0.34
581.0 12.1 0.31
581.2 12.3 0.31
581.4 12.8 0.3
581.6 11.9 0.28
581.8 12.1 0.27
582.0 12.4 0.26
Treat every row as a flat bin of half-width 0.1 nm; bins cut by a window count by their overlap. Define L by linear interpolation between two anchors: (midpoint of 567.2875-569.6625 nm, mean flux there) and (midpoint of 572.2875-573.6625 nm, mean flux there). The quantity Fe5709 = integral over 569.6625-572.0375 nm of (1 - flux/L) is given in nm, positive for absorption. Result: 0.053 nm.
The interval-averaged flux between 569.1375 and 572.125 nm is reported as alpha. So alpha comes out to 12.1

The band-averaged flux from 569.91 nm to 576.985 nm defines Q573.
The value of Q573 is 12.3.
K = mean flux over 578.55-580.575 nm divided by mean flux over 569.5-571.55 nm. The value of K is 1.03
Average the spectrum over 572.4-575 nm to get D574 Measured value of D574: 12.4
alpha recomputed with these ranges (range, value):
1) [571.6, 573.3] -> 12.5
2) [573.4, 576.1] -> 12.4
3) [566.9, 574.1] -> 12.3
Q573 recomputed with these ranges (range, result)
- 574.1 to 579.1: 12.3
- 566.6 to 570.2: 12.3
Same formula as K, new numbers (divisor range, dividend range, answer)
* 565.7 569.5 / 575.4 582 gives 1.01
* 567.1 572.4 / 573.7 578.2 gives 1.01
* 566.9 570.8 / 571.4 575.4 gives 1.02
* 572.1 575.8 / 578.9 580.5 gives 1.00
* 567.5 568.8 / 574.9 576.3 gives 1.01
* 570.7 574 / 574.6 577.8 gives 1.01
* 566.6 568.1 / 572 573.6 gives 1.00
